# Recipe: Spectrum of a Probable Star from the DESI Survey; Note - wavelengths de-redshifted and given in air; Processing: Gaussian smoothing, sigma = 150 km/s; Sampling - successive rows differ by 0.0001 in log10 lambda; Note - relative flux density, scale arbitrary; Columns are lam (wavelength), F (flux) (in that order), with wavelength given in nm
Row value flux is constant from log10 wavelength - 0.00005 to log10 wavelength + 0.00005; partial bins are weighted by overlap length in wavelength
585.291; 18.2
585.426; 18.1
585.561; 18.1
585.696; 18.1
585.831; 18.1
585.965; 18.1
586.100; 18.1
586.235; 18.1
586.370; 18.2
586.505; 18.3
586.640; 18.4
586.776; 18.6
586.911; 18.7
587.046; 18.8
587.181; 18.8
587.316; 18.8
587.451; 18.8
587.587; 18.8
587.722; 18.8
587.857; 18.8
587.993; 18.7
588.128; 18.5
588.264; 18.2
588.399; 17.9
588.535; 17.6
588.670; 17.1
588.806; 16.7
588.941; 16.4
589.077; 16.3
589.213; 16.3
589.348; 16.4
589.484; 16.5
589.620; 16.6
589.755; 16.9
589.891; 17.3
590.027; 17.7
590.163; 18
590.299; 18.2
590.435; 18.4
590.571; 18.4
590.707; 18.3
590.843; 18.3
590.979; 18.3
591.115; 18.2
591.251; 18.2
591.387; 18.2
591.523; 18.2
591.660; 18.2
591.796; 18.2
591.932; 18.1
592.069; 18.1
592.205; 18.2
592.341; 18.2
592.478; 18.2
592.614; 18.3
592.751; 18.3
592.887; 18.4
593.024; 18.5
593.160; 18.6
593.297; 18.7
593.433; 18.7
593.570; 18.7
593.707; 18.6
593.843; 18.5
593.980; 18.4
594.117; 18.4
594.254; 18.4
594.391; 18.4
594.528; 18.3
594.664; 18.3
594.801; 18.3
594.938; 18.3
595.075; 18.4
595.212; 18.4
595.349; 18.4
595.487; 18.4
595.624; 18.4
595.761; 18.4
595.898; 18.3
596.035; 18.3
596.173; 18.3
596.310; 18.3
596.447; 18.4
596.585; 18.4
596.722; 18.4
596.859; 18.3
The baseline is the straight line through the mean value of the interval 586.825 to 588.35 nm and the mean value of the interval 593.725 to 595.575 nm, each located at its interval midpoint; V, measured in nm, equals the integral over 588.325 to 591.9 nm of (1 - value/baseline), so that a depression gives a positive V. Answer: 0.19 nm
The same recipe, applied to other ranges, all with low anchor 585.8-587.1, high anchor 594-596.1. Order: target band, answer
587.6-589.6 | 0.10 nm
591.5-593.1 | 0.01 nm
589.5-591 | 0.05 nm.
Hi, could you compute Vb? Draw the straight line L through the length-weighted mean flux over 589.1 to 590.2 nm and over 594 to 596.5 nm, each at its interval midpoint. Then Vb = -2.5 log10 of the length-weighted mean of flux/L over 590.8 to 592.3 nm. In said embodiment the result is -0.05 mag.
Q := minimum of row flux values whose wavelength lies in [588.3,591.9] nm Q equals 16.3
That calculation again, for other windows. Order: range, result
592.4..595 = 18.2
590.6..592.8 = 18.1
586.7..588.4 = 17.9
